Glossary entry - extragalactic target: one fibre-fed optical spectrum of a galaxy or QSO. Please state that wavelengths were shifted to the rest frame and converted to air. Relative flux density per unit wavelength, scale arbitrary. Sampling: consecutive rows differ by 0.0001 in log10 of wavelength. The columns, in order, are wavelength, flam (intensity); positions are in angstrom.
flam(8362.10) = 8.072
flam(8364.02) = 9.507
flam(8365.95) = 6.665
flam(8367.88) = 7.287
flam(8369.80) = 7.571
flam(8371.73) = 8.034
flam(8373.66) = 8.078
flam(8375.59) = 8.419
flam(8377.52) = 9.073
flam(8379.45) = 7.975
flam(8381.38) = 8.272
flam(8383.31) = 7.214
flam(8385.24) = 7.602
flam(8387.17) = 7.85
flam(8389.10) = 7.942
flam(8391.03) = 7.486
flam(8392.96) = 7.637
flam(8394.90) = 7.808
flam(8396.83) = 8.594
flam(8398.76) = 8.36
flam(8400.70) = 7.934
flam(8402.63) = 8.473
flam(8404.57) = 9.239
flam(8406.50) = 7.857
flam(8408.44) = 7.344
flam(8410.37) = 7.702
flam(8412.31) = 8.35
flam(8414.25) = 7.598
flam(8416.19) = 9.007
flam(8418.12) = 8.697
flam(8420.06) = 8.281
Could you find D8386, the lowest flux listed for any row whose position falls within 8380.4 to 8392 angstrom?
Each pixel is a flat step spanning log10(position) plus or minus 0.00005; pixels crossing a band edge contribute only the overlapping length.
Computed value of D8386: 7.214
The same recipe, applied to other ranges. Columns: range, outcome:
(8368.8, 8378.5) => 7.571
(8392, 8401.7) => 7.637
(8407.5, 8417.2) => 7.344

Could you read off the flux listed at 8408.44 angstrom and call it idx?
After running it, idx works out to 7.344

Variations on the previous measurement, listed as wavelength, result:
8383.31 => 7.214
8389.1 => 7.942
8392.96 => 7.637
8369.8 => 7.571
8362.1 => 8.072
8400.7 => 7.934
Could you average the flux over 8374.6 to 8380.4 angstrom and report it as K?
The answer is 8.48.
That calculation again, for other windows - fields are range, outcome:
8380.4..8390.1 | 7.78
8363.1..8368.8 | 7.8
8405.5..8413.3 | 7.82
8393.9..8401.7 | 8.17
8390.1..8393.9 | 7.57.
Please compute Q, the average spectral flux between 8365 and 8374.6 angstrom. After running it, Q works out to 7.53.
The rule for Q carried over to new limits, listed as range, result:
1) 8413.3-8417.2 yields 8.32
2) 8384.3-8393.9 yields 7.71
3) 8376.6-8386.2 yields 8.02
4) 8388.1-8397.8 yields 7.9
